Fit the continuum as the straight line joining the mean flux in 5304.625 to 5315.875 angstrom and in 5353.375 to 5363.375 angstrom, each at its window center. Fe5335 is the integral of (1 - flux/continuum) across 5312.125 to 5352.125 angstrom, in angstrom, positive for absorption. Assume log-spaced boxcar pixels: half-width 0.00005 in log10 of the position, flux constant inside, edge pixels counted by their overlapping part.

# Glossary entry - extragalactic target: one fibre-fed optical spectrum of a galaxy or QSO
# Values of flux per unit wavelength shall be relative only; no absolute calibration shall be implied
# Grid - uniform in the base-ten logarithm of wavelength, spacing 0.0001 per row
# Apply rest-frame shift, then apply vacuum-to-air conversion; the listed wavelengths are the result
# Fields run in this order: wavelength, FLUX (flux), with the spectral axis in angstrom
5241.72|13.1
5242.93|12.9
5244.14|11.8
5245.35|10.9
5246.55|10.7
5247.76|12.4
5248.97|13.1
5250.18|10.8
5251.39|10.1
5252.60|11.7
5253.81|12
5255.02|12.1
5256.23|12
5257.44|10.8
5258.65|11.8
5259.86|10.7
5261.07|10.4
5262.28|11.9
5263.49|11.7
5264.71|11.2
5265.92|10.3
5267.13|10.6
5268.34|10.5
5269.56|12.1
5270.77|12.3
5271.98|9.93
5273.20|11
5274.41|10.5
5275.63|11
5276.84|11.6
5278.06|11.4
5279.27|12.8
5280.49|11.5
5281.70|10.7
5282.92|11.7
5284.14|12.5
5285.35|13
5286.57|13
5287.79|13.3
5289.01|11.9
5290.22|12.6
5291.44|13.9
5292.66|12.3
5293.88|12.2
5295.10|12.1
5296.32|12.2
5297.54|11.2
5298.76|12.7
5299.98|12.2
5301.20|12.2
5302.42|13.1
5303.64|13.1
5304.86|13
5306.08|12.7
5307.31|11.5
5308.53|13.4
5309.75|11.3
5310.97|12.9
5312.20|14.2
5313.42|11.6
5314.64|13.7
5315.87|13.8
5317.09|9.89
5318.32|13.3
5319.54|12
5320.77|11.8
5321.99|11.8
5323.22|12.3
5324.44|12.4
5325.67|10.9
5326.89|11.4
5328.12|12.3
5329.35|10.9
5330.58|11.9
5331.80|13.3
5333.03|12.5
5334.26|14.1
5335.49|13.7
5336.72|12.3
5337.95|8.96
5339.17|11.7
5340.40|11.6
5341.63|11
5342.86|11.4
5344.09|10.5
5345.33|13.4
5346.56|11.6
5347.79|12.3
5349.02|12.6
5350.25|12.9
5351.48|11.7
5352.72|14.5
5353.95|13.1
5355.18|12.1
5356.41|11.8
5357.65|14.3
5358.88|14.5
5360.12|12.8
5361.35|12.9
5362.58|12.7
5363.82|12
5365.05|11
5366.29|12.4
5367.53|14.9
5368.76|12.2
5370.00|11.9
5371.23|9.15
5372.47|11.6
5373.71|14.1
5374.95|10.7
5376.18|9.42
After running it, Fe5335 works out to 2.4 angstrom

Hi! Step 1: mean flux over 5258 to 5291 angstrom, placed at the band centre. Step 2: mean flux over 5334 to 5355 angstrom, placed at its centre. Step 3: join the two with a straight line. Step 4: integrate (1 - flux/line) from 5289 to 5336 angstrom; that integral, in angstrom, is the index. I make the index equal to -2.10 angstrom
